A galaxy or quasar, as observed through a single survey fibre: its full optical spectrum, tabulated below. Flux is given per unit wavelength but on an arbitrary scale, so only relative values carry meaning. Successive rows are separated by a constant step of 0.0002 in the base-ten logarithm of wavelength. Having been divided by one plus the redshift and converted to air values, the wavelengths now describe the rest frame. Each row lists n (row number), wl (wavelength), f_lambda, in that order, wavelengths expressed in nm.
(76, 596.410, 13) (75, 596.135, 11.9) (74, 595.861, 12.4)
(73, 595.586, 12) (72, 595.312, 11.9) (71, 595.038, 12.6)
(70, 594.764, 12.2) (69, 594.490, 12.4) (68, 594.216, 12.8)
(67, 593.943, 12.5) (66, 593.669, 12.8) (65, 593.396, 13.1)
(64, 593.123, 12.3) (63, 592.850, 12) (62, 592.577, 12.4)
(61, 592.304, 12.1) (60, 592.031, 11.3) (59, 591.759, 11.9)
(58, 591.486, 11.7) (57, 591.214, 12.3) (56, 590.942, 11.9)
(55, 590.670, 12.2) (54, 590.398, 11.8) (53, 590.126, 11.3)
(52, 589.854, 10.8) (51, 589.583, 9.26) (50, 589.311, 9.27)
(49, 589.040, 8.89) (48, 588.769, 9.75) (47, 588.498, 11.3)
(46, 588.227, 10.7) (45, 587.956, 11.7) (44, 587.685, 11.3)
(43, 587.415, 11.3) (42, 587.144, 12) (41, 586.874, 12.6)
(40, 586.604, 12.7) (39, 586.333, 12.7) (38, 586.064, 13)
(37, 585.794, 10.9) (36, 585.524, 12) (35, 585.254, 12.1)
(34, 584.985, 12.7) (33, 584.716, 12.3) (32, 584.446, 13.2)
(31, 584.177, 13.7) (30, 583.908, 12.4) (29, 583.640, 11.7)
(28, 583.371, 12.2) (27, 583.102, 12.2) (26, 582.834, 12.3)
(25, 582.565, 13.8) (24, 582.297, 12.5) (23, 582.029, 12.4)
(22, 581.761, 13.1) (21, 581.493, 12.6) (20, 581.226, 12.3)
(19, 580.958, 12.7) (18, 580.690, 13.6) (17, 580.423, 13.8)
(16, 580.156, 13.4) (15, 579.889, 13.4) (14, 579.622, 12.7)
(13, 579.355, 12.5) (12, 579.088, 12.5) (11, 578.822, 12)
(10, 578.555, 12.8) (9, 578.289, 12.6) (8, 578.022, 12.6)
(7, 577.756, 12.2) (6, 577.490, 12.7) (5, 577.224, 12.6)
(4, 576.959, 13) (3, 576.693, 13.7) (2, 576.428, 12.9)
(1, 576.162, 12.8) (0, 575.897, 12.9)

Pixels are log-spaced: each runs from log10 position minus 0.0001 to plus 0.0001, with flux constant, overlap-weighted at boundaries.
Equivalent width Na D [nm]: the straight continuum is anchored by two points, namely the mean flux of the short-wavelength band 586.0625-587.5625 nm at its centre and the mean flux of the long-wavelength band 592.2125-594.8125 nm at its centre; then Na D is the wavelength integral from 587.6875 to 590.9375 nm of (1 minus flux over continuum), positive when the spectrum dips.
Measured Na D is 0.44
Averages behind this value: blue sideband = 12.3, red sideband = 12.5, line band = 10.7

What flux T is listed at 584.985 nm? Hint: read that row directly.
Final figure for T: 12.7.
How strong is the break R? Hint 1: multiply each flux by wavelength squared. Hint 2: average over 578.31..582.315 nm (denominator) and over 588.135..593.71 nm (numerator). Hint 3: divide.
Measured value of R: 0.9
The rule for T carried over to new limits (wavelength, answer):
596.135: 11.9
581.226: 12.3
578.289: 12.6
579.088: 12.5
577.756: 12.2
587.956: 11.7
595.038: 12.6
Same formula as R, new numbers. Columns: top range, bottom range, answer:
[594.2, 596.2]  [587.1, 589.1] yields 1.15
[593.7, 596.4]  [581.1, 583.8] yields 1.03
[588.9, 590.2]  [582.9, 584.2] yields 0.81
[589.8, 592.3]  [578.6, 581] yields 0.94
